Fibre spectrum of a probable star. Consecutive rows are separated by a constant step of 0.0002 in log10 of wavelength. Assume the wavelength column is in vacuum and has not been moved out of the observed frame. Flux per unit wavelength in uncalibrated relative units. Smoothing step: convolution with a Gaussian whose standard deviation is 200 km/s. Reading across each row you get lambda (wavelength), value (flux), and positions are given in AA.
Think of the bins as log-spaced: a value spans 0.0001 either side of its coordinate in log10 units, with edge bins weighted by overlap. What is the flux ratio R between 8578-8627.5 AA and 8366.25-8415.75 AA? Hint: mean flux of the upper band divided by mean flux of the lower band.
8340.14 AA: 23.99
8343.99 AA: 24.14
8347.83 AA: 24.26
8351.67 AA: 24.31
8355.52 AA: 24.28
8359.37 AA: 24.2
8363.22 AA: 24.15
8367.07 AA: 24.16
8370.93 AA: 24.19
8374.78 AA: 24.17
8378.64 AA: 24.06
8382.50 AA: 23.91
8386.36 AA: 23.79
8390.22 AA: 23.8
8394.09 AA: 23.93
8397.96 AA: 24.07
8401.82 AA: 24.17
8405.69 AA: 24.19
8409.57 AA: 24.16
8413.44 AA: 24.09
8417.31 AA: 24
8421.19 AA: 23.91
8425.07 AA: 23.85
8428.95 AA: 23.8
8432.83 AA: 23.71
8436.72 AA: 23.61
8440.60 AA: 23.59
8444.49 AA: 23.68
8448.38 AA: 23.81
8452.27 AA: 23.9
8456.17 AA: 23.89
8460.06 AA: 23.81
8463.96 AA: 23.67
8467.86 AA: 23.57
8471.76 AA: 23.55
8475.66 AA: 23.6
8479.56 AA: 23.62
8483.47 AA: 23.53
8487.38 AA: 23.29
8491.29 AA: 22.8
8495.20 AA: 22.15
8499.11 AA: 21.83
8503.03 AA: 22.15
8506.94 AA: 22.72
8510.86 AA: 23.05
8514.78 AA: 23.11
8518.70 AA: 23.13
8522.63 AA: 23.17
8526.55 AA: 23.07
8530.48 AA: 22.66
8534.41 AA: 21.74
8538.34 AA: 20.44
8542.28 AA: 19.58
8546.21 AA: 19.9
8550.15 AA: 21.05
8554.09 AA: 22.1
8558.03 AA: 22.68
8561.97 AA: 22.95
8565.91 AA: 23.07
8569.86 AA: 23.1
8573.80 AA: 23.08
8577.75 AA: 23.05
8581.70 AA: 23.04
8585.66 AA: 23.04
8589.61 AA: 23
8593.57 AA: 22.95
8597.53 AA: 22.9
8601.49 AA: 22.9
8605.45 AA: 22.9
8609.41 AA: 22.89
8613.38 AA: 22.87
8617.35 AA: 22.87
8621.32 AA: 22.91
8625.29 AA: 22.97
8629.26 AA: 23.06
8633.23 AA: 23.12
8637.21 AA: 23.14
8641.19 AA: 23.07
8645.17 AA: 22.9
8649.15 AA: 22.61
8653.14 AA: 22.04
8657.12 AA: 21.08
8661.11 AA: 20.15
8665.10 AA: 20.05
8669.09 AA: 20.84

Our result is 1.0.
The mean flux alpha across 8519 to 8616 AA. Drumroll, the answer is 22.4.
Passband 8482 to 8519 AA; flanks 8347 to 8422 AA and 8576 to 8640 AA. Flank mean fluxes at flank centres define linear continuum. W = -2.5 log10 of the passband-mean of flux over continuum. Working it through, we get 0.04 mag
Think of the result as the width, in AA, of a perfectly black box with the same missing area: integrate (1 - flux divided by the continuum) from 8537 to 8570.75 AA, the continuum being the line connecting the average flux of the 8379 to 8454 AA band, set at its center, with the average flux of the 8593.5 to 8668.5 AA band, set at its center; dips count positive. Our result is 2.0 AA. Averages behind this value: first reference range 23.9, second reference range 22.5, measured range 21.6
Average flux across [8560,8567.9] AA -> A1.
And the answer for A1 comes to 23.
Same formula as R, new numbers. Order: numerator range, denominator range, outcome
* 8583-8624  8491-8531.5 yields 1.01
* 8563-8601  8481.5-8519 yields 1.01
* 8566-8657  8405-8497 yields 0.97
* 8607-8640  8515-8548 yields 1.05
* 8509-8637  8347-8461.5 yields 0.94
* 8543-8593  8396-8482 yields 0.94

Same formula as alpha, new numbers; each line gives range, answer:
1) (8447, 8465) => 23.8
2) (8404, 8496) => 23.7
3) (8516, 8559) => 21.8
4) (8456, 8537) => 23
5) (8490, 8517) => 22.5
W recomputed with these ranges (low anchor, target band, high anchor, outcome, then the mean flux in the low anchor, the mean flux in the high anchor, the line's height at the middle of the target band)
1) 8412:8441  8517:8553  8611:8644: 0.08 mag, 23.8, 23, 23.4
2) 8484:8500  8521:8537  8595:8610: 0.01 mag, 22.7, 22.9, 22.7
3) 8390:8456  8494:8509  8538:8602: 0.04 mag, 23.9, 22.3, 23.1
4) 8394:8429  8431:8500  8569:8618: 0.01 mag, 24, 23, 23.7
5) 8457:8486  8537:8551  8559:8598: 0.15 mag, 23.6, 23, 23.2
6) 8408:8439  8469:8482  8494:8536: -0.02 mag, 23.9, 22.6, 23.2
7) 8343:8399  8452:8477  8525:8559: -0.05 mag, 24.1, 21.4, 22.6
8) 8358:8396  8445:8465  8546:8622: -0.01 mag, 24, 22.7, 23.5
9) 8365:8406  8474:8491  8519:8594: -0.02 mag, 24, 22.3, 23.1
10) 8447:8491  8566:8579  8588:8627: 0.00 mag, 23.6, 22.9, 23.1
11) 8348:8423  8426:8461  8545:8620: 0.00 mag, 24.1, 22.7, 23.7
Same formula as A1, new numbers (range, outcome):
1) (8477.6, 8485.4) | 23.6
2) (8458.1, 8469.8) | 23.7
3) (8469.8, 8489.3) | 23.5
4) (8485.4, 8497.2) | 22.7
